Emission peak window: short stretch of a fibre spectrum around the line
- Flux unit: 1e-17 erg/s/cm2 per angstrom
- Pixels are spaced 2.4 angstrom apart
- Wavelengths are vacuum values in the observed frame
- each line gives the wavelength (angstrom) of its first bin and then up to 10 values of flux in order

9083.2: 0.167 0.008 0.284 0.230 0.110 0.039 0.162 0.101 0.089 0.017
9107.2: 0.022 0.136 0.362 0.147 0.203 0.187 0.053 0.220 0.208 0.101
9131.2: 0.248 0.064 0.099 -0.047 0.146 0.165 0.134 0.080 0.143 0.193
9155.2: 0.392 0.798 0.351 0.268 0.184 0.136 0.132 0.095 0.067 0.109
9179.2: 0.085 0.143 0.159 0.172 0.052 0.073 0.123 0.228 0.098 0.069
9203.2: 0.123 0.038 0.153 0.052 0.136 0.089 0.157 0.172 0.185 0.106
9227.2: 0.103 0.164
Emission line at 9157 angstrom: [O III] 5007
